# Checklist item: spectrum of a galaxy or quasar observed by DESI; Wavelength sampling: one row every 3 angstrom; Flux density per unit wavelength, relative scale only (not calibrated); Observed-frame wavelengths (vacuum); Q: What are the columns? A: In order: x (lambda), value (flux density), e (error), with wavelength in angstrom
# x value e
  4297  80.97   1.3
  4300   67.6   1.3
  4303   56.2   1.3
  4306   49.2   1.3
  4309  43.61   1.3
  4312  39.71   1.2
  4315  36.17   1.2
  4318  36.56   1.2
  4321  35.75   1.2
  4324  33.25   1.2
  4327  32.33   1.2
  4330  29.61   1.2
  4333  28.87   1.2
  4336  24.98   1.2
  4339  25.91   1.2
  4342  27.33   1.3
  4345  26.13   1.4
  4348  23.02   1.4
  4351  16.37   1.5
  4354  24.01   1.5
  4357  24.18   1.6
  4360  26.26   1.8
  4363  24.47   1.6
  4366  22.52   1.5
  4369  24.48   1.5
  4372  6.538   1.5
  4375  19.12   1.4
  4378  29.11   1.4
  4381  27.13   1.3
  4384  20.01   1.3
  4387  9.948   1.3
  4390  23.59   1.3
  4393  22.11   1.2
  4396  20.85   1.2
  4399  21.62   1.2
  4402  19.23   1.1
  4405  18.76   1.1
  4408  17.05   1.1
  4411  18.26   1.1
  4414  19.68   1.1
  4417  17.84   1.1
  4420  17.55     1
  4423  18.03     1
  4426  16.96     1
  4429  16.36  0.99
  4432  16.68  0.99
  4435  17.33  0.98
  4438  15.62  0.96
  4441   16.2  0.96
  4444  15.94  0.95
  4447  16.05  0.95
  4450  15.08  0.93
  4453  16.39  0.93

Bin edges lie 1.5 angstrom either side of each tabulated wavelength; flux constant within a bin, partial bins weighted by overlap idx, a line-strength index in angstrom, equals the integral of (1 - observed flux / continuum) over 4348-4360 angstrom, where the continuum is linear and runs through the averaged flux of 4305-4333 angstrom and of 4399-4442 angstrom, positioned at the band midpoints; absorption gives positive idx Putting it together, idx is 3.1 angstrom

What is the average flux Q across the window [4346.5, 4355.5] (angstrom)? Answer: 21.1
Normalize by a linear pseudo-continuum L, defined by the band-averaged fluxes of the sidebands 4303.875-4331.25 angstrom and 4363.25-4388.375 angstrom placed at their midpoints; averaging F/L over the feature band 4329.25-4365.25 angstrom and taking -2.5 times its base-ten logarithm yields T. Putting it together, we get 0.15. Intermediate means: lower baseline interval 37.9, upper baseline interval 20.1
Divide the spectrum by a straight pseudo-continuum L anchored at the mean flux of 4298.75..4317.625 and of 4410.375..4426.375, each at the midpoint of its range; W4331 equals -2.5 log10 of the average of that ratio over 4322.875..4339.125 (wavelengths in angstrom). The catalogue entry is 0.38 mag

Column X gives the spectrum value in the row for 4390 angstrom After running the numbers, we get 23.59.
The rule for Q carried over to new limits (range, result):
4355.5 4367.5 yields 24.4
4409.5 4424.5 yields 18.3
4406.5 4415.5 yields 18.3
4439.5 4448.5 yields 16.1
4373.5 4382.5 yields 25.1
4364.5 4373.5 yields 17.8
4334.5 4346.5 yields 26.1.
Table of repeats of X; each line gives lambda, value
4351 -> 16.37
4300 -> 67.6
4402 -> 19.23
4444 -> 15.94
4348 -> 23.02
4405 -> 18.76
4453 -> 16.39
